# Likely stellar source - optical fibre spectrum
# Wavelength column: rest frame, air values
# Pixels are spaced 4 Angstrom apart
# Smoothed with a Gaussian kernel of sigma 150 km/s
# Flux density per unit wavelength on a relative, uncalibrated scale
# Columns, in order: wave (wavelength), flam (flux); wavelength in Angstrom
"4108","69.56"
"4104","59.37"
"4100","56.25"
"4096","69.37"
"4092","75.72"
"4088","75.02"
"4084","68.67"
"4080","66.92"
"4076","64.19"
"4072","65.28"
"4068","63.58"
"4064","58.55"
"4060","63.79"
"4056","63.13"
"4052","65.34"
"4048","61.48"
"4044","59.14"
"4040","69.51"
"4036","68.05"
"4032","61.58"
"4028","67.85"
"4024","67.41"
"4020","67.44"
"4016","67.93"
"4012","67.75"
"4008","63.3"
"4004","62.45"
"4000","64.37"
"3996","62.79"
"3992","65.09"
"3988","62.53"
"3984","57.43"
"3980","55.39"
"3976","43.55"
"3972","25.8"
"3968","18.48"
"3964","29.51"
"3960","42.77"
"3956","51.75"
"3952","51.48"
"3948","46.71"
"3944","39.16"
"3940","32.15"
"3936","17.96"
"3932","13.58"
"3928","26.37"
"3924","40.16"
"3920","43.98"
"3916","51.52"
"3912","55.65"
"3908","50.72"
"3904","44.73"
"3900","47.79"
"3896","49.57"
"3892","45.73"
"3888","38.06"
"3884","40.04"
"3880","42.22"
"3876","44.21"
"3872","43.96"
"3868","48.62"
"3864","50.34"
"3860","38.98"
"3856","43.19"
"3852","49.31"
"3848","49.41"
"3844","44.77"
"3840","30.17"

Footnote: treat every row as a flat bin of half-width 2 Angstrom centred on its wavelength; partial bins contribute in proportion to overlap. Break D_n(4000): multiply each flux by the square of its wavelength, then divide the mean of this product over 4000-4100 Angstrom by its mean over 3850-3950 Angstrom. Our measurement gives 1.70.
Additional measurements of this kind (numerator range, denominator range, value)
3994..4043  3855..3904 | 1.59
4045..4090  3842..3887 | 1.61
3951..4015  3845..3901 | 1.22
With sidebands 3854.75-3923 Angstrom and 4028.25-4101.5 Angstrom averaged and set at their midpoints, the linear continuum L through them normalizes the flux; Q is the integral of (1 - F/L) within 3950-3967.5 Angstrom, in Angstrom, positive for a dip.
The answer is 3.8 Angstrom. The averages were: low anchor 45.8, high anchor 65.4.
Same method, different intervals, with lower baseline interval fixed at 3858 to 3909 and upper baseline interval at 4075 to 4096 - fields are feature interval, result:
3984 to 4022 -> -2.87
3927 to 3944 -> 9.01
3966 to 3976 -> 5.29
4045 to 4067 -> 1.40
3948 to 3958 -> 0.56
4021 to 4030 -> -0.70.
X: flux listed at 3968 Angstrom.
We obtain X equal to 18.48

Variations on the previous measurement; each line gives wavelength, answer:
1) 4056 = 63.13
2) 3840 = 30.17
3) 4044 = 59.14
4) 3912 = 55.65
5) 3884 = 40.04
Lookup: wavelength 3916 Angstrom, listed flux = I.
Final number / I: 51.52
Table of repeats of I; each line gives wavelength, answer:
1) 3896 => 49.57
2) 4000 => 64.37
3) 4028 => 67.85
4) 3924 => 40.16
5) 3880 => 42.22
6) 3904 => 44.73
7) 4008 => 63.3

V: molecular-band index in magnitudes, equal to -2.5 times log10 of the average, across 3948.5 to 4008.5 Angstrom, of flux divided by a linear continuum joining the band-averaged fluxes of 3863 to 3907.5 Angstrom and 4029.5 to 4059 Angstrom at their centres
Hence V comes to 0.13 mag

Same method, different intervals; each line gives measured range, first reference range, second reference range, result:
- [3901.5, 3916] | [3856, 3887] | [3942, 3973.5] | -0.21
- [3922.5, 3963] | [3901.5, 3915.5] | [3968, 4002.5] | 0.39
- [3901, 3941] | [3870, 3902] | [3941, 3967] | 0.14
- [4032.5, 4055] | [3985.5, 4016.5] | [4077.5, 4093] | 0.05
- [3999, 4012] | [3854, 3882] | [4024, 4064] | -0.07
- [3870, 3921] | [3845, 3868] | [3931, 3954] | -0.13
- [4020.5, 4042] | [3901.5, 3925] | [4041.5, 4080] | -0.12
